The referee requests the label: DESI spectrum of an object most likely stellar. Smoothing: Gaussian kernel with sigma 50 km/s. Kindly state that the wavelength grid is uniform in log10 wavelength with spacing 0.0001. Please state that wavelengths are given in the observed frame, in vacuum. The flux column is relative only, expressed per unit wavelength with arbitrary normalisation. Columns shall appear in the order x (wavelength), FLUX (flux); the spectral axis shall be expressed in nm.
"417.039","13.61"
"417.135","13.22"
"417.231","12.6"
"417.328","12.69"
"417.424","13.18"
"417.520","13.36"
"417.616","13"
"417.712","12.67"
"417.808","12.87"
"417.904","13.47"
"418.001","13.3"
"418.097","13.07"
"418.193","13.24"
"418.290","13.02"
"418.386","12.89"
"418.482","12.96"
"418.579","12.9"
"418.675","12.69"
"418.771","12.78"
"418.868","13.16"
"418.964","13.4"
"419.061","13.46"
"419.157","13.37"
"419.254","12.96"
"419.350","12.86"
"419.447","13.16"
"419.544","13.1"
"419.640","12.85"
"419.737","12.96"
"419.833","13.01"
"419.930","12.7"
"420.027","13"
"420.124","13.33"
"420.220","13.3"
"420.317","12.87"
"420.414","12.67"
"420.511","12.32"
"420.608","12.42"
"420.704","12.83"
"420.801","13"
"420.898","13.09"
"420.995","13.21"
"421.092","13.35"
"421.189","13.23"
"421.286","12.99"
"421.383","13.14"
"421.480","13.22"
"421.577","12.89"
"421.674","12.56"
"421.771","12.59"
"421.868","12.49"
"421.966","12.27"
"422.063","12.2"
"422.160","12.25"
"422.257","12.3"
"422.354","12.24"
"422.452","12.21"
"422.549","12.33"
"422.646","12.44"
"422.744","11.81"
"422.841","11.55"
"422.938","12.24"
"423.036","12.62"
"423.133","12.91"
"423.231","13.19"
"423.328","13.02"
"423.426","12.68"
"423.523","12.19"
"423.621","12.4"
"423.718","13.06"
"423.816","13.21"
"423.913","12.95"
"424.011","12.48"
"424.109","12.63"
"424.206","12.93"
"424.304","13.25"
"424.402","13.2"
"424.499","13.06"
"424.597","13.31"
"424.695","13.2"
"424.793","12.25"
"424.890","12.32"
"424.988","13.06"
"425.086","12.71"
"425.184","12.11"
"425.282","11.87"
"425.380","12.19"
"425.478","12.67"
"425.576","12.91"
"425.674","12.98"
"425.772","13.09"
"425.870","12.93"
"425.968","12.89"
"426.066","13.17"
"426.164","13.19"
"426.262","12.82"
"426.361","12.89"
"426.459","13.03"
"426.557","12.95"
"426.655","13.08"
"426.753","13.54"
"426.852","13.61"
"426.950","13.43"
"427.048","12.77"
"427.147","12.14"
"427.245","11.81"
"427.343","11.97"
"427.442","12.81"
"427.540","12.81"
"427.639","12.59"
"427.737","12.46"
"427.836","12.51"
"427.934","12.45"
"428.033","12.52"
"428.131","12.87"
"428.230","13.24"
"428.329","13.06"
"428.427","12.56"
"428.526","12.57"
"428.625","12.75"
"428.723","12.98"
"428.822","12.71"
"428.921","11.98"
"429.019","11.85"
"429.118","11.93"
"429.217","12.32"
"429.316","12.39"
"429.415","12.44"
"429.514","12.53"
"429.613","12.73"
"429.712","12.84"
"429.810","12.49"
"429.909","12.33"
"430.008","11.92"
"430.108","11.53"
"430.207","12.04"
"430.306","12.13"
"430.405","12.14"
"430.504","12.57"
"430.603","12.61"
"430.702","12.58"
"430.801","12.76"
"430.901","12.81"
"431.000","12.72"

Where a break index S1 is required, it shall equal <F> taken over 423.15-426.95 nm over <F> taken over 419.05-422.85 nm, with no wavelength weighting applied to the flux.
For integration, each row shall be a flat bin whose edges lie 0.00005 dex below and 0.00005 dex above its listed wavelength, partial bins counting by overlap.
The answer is 1.01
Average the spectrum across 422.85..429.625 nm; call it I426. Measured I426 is 12.7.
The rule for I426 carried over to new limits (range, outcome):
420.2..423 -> 12.6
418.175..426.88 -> 12.8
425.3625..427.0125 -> 13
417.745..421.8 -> 13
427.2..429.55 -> 12.5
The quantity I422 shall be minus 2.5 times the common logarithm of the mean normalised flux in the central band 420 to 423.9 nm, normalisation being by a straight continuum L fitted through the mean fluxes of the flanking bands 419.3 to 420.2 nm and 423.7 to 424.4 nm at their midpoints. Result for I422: 0.024 mag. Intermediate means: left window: 13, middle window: 12.7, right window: 12.9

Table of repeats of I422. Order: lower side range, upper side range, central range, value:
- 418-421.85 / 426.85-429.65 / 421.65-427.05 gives 0.00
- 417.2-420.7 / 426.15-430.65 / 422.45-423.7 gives 0.03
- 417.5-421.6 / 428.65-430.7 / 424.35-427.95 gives -0.02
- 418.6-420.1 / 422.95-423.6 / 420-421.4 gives -0.01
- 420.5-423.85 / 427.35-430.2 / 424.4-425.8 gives -0.01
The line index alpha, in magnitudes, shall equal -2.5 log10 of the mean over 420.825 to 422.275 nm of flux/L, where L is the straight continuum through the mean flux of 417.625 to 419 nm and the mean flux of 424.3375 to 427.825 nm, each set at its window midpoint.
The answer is 0.01 mag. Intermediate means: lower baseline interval 13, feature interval 12.8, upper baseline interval 12.8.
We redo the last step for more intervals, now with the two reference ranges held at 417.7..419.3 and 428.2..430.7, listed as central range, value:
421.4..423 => 0.042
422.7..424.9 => 0.003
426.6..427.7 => -0.019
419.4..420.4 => -0.002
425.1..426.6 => -0.012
